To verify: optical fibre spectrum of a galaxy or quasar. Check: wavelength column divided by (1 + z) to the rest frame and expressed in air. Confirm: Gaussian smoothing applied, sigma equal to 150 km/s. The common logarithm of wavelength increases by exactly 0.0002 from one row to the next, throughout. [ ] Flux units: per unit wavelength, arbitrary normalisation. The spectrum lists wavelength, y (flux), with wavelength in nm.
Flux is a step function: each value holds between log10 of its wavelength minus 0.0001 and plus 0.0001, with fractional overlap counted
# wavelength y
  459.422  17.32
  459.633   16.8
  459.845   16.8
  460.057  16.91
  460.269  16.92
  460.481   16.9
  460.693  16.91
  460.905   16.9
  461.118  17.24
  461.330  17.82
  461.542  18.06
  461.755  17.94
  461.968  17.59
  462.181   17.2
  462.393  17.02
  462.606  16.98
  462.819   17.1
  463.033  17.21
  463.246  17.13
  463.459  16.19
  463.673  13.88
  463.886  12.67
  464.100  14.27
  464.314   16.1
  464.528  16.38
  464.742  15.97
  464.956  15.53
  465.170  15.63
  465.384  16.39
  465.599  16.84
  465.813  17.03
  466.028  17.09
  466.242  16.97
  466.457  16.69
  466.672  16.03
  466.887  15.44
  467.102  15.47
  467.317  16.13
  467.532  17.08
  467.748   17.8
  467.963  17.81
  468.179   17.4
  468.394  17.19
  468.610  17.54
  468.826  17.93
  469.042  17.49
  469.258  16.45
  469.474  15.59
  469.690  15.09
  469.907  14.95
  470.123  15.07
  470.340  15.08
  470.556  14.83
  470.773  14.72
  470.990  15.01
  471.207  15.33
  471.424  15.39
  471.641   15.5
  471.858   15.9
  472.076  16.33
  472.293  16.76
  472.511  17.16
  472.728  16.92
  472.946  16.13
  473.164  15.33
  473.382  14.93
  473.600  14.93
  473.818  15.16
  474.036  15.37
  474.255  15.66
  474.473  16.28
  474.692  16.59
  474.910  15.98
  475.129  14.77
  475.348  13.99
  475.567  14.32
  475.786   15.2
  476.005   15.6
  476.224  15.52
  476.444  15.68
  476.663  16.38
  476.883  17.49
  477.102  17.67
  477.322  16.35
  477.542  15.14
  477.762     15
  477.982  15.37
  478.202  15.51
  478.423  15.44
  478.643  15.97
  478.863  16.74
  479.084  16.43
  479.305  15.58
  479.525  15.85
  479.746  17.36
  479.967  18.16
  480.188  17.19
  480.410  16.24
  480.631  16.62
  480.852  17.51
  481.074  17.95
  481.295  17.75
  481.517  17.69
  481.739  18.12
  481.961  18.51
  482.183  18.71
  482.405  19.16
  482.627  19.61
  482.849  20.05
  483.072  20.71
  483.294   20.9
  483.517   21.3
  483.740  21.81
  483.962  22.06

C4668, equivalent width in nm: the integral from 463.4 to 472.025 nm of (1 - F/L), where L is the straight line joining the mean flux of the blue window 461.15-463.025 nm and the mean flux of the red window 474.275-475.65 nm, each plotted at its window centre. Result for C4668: 0.275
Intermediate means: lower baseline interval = 17.4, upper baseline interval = 15.4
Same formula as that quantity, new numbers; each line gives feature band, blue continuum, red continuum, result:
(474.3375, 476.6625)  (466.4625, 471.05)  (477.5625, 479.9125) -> 0.09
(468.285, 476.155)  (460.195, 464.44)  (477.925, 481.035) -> 0.38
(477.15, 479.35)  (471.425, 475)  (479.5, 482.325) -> 0.15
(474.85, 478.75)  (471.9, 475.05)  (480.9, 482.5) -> 0.29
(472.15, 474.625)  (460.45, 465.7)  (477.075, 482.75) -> 0.13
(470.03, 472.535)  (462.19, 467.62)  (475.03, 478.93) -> 0.06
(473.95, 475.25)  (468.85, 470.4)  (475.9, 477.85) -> 0.02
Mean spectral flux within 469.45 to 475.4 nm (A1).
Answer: 15.5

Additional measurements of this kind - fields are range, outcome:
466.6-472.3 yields 16.1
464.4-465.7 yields 16.1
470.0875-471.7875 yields 15.1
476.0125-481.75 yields 16.5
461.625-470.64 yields 16.3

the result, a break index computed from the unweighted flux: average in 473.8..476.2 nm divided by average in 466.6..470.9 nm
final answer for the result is 0.9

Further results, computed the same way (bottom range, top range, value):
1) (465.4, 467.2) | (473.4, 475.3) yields 0.94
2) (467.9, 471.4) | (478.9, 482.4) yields 1.08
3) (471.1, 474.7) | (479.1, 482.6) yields 1.11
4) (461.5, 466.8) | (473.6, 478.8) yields 0.96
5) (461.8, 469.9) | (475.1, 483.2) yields 1.02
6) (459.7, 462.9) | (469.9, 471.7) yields 0.88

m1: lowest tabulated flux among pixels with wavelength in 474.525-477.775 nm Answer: 13.99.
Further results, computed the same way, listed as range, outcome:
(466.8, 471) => 14.72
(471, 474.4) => 14.93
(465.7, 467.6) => 15.44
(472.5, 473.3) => 15.33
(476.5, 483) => 15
